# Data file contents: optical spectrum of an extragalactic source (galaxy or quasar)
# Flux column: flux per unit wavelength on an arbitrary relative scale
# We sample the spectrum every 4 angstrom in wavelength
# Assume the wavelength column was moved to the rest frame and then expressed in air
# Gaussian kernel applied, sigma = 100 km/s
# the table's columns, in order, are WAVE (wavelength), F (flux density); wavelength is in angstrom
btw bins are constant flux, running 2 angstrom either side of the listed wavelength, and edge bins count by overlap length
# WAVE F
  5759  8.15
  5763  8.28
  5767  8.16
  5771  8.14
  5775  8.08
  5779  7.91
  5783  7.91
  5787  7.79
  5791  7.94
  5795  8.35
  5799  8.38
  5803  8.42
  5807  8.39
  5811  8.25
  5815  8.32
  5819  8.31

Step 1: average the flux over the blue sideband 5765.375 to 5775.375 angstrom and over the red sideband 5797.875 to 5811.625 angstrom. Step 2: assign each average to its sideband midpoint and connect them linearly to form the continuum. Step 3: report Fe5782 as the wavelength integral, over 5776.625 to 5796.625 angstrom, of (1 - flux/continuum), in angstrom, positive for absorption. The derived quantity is 0.7 angstrom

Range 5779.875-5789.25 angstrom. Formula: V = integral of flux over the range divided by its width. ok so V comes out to 7.86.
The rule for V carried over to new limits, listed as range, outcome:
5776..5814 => 8.15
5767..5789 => 7.98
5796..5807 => 8.39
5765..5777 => 8.13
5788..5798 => 8.13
